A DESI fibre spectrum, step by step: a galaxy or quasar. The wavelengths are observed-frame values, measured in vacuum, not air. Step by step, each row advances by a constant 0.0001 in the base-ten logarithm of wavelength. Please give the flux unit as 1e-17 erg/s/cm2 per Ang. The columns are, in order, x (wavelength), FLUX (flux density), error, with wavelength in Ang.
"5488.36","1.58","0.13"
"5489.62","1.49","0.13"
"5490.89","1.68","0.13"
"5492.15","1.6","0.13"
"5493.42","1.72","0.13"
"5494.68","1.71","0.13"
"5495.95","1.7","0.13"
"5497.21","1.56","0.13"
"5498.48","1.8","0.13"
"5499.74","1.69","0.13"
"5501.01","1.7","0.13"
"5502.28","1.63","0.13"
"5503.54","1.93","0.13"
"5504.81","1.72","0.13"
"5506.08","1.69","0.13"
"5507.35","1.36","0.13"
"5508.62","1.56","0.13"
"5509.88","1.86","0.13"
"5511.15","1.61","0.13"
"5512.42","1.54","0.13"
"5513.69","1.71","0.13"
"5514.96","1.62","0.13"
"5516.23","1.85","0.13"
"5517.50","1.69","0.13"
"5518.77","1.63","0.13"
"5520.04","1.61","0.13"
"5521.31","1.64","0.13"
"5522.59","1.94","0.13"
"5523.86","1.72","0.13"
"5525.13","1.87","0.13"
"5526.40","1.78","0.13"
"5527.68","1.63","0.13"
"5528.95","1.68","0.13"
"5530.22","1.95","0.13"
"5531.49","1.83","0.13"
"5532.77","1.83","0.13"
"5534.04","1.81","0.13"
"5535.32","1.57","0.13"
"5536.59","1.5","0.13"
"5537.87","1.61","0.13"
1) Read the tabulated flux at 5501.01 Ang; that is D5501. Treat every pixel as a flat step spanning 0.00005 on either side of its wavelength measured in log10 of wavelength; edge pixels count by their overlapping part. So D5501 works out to 1.7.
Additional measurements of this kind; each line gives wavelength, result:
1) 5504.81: 1.72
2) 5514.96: 1.62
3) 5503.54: 1.93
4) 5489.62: 1.49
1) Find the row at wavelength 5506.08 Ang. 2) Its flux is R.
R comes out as 1.69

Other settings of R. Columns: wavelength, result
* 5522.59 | 1.94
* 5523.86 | 1.72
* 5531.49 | 1.83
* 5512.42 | 1.54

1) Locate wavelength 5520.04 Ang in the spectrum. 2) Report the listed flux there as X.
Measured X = 1.61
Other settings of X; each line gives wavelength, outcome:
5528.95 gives 1.68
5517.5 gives 1.69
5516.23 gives 1.85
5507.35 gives 1.36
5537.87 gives 1.61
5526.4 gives 1.78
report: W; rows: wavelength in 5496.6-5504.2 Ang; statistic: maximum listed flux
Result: 1.93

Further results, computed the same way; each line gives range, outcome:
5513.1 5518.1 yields 1.85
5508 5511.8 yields 1.86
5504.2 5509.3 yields 1.72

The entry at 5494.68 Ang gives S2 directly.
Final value 1.71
